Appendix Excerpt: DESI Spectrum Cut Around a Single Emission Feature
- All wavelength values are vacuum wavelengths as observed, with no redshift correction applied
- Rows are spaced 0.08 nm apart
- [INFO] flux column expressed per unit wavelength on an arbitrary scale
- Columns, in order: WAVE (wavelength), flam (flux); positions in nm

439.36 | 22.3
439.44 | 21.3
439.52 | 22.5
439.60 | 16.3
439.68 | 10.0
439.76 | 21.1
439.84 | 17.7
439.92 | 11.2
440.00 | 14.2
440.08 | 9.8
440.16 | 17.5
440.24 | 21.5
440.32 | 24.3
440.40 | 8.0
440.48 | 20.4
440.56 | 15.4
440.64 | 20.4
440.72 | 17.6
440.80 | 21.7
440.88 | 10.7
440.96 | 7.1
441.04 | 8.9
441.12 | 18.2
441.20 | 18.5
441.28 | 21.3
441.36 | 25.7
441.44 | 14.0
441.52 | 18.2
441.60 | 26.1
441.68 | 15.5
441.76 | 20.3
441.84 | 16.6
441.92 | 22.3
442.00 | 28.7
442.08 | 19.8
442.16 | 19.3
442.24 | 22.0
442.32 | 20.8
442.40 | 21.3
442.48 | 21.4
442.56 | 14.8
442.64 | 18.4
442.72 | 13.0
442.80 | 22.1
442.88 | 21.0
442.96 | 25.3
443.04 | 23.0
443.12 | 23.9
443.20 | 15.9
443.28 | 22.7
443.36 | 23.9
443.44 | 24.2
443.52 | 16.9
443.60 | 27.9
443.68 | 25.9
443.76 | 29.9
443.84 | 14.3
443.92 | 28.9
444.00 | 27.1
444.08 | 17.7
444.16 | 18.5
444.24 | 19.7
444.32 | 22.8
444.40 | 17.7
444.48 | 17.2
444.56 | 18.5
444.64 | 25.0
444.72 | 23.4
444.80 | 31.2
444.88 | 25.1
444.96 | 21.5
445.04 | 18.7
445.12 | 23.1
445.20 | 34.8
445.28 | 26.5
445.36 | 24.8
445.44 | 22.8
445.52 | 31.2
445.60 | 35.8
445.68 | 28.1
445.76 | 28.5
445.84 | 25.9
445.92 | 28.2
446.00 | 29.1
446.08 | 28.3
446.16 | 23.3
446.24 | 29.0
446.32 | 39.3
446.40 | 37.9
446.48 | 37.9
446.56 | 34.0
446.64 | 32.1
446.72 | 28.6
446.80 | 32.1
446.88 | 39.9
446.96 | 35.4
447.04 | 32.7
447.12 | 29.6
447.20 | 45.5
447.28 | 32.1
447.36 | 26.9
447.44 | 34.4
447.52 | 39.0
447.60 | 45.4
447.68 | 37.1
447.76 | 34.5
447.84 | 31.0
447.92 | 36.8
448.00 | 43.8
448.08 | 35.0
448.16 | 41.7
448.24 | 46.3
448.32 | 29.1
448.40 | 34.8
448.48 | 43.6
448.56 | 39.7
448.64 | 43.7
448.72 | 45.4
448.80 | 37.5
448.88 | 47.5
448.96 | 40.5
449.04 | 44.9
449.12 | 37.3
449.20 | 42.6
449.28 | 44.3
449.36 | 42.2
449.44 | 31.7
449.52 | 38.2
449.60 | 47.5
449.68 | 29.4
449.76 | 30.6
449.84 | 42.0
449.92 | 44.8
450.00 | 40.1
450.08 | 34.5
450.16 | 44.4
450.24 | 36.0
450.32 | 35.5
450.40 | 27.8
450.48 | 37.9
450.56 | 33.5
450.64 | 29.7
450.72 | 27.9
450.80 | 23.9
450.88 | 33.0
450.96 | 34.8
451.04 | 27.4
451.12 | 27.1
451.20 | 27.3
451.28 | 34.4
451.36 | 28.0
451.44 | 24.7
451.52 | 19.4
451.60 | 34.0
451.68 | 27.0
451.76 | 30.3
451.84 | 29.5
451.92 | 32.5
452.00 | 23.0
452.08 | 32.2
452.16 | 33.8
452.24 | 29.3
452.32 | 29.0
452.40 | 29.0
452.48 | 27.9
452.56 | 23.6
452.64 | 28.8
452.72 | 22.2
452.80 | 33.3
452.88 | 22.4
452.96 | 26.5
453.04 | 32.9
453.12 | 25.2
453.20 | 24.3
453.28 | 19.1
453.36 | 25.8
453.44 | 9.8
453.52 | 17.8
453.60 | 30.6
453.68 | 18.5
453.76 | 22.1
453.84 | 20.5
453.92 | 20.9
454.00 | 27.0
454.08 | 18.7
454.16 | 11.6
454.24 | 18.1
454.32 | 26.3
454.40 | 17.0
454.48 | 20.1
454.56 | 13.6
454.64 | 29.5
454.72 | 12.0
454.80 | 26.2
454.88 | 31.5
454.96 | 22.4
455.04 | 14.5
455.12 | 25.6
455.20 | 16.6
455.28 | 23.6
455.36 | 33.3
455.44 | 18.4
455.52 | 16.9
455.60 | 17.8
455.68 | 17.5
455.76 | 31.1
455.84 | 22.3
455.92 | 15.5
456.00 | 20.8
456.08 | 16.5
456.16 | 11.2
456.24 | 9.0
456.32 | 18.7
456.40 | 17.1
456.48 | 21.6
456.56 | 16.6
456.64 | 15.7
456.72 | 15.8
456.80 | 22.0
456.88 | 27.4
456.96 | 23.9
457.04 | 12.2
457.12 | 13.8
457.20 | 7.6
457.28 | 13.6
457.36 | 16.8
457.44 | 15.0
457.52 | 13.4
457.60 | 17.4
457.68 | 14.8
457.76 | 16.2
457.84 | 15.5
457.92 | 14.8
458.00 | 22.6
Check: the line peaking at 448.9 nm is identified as C IV 1549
